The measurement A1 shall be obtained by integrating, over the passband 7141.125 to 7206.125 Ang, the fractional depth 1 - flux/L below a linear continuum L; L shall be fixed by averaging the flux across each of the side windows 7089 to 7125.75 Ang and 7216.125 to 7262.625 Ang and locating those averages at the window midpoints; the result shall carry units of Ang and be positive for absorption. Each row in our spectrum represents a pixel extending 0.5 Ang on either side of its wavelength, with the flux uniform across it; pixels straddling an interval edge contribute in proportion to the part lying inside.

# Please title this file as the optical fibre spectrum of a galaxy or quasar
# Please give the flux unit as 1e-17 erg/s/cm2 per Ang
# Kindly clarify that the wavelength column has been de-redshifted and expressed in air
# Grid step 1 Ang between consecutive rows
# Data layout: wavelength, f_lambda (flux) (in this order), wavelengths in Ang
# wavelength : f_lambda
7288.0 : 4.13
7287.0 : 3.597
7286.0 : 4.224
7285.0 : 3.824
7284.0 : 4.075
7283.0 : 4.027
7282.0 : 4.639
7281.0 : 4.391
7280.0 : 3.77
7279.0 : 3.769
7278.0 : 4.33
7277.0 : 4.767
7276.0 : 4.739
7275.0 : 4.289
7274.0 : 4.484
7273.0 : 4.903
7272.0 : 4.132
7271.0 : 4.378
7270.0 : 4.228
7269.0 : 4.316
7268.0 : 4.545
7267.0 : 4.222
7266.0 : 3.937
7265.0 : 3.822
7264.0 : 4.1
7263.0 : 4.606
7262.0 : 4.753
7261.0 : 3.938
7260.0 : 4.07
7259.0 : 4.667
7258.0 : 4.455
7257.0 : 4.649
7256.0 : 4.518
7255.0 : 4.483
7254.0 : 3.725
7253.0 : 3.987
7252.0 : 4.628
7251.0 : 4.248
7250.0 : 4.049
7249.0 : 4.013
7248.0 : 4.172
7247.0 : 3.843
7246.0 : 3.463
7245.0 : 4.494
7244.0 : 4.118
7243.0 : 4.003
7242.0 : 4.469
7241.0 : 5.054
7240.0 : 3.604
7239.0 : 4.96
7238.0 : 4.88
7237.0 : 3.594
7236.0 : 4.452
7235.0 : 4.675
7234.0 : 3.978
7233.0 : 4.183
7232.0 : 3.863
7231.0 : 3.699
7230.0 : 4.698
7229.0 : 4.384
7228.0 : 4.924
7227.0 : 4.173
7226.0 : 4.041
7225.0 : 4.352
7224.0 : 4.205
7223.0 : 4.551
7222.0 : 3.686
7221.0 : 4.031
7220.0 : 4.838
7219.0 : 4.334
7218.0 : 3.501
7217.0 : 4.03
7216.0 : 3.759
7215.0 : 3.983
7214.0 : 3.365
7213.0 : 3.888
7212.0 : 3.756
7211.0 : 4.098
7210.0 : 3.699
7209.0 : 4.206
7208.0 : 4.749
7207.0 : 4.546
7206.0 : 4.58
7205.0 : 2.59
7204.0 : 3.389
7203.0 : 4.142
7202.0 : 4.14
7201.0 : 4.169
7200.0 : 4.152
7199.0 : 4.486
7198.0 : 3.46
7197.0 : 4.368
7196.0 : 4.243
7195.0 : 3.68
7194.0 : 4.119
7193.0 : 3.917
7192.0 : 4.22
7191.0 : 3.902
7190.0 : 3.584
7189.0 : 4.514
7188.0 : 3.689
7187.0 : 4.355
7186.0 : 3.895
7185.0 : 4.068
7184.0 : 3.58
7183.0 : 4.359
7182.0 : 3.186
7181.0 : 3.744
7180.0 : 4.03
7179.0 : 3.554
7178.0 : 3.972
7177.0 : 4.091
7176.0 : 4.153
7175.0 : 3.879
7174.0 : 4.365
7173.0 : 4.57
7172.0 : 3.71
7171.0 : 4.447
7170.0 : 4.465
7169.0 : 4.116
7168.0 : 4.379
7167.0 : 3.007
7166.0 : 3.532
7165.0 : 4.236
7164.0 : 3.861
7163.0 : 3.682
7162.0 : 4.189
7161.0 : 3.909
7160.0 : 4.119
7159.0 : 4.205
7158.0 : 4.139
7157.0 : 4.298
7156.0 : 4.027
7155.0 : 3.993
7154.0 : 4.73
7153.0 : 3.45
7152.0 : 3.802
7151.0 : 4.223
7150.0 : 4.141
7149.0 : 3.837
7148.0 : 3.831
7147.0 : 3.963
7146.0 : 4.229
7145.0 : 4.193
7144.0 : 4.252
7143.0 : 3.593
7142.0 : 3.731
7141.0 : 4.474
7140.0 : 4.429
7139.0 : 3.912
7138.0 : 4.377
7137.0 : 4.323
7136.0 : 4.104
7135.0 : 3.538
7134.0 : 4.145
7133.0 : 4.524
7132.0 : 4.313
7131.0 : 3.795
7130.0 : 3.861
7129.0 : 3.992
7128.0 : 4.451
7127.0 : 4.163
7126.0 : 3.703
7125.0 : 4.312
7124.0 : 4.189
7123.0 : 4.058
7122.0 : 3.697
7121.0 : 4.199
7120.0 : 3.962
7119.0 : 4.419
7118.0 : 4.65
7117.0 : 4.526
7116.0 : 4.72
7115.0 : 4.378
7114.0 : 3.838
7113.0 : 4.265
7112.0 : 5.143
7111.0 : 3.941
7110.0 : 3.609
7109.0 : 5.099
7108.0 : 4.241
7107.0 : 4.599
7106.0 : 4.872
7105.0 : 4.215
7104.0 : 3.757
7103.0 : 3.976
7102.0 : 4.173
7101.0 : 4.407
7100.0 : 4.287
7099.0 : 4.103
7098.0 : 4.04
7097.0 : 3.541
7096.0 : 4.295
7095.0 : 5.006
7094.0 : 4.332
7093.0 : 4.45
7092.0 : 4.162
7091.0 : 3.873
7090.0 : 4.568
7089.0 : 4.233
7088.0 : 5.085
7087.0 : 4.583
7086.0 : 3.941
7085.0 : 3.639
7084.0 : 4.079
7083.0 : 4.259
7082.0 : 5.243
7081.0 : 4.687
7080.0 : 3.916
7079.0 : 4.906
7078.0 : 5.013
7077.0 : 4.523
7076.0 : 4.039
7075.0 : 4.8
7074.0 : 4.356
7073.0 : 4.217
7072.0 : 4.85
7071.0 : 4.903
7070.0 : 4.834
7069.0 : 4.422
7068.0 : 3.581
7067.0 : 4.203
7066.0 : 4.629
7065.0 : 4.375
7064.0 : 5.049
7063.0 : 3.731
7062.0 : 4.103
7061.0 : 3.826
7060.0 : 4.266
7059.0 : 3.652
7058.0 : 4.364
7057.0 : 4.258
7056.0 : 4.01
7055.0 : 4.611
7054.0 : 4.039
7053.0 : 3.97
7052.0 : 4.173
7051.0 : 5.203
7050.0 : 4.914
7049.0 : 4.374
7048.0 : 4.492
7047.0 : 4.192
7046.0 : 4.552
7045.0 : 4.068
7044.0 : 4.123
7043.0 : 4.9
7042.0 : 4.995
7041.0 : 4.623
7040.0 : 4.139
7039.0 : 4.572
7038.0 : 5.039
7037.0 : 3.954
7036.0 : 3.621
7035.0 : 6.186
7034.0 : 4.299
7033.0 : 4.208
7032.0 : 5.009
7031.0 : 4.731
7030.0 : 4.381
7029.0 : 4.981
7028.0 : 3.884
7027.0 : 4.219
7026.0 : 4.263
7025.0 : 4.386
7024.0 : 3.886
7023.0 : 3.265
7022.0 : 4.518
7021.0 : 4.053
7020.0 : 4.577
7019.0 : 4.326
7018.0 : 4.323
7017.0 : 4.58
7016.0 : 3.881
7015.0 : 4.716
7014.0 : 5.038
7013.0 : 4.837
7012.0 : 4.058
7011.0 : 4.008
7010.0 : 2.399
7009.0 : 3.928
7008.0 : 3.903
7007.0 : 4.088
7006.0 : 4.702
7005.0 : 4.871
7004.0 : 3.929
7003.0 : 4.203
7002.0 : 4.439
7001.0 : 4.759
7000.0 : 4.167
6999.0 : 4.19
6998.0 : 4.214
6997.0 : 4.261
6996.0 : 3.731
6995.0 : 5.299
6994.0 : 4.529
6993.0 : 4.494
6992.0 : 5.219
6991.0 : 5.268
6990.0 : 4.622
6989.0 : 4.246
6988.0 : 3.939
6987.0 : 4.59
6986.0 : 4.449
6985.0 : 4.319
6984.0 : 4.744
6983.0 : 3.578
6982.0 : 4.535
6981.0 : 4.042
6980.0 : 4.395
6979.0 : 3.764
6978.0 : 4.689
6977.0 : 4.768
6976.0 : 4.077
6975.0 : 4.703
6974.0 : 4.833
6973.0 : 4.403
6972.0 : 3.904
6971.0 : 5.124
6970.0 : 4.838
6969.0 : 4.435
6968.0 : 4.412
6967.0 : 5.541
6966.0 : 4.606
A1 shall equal 4.08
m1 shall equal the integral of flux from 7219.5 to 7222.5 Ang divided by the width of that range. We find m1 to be 4.18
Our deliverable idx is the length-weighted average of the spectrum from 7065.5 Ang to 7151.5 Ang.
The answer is 4.27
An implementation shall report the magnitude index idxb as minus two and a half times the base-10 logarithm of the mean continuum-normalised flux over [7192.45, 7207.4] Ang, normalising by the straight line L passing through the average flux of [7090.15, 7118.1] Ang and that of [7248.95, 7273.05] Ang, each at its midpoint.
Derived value 0.08 mag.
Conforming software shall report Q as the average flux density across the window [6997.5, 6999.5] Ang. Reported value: 4.2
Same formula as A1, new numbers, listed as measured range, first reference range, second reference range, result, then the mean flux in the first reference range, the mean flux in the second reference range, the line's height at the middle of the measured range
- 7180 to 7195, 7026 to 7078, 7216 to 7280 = 1.3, 4.42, 4.26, 4.31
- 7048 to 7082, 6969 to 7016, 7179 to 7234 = -1.1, 4.38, 4.03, 4.26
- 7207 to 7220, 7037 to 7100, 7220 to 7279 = 0.9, 4.38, 4.29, 4.3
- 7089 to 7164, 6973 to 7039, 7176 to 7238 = 0.2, 4.37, 4.05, 4.18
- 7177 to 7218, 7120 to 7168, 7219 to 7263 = 2.1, 4.04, 4.27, 4.17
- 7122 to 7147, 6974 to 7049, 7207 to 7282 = 1.2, 4.38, 4.23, 4.3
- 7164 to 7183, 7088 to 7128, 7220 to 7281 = 1.3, 4.27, 4.27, 4.27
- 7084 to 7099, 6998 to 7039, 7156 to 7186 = -0.3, 4.32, 3.99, 4.16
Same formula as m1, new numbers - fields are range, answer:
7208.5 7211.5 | 4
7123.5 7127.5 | 4.09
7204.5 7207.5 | 3.91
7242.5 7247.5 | 3.98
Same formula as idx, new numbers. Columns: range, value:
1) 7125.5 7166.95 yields 4.04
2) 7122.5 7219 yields 4.02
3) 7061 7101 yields 4.37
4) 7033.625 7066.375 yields 4.4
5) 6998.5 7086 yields 4.36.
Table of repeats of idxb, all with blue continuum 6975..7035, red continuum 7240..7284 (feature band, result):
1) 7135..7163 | 0.06 mag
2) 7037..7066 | -0.01 mag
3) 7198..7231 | 0.05 mag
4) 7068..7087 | -0.03 mag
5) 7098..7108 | 0.02 mag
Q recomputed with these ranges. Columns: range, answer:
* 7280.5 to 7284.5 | 4.28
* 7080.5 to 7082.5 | 4.96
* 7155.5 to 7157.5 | 4.16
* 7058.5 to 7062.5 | 3.96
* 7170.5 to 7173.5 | 4.24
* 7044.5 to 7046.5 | 4.31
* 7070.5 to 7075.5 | 4.63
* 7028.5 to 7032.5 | 4.78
